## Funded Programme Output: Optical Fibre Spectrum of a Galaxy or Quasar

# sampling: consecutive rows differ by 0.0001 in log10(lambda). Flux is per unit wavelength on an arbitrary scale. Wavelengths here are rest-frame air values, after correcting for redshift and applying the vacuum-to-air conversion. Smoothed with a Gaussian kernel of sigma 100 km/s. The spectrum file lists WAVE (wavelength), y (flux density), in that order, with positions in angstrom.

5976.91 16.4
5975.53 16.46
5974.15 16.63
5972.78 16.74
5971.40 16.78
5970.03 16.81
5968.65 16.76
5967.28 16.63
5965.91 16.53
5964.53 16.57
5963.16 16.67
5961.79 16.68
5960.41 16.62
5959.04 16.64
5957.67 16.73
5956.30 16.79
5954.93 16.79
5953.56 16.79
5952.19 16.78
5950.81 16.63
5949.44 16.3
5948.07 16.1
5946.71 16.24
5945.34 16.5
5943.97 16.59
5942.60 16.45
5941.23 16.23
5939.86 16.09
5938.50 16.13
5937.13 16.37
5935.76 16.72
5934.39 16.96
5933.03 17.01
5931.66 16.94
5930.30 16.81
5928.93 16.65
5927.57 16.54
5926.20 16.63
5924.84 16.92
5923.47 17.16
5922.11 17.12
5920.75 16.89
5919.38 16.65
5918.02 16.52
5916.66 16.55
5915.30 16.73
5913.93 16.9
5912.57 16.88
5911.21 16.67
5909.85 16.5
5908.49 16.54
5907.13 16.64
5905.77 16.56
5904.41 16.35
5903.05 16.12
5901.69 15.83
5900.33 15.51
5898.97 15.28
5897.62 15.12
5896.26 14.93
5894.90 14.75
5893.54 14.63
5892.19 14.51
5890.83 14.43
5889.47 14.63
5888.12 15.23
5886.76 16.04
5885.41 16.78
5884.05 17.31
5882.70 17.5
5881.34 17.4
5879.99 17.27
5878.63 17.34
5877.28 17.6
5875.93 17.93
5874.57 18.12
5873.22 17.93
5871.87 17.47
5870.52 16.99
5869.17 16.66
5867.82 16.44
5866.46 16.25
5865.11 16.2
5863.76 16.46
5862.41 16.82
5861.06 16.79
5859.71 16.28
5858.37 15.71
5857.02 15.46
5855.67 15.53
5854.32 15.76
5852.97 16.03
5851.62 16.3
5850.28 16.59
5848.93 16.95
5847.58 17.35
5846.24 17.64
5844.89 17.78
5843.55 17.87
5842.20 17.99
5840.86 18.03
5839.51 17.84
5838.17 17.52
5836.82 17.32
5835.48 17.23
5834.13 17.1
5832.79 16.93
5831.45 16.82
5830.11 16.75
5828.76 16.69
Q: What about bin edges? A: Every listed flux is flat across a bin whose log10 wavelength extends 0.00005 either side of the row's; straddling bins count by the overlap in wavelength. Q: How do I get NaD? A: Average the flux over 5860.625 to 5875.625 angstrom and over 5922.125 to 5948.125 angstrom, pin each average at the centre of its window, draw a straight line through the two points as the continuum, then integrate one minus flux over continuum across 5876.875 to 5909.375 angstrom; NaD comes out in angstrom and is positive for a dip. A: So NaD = 1.6 angstrom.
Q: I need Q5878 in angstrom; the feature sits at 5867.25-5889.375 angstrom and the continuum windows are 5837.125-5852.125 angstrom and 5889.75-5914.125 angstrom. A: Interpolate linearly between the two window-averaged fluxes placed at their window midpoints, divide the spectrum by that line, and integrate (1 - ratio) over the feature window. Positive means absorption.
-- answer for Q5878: -0.82 angstrom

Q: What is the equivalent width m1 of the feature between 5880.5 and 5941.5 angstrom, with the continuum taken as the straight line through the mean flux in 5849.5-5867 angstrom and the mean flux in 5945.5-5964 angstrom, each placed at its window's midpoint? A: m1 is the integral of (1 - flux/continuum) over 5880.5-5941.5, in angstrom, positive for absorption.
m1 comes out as 0.5 angstrom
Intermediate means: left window 16.2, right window 16.6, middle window 16.3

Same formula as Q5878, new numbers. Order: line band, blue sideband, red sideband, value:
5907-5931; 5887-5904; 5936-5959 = -1.54 angstrom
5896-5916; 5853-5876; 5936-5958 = 0.40 angstrom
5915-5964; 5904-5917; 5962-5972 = 0.08 angstrom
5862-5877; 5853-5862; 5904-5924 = -0.86 angstrom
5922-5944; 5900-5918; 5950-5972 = -0.11 angstrom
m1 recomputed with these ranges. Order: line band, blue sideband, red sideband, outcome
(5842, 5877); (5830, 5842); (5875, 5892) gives 0.3 angstrom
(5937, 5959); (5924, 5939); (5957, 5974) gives 0.3 angstrom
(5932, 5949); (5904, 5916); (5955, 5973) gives 0.2 angstrom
